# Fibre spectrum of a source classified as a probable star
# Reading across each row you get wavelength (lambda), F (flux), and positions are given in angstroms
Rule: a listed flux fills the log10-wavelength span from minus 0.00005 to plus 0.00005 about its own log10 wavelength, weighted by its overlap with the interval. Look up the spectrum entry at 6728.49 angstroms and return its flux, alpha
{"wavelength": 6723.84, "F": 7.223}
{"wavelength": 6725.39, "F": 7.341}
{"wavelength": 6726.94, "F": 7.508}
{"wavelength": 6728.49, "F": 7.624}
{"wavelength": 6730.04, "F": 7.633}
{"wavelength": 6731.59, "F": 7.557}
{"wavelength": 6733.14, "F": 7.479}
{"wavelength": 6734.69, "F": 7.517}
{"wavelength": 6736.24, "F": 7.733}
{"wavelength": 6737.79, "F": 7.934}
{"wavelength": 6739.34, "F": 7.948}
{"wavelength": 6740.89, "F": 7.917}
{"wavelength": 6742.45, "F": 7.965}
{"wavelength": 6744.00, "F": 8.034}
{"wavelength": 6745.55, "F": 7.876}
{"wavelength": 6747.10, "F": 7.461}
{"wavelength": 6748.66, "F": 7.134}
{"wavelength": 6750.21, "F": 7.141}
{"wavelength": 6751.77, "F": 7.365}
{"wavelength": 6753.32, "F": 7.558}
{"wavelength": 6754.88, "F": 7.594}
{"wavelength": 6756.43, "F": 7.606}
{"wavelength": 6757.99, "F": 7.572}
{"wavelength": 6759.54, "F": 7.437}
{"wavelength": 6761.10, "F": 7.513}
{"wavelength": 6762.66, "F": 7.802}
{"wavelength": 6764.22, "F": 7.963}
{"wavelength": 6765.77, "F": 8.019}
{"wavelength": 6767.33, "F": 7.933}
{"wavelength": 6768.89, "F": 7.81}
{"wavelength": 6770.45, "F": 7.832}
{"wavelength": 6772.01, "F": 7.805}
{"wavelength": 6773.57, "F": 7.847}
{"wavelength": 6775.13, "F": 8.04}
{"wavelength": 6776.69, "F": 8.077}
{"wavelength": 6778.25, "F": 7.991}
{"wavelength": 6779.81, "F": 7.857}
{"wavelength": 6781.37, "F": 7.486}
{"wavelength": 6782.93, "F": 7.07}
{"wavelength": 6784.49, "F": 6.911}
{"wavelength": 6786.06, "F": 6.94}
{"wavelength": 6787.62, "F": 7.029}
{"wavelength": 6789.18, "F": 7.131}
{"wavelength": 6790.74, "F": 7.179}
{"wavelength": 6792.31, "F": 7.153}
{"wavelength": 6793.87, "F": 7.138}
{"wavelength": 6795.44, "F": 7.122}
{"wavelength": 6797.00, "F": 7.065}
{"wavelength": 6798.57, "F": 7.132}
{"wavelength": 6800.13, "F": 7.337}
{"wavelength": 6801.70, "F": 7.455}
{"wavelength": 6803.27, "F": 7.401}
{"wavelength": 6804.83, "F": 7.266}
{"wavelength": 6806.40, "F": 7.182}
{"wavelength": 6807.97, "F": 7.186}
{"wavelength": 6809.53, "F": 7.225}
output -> 7.624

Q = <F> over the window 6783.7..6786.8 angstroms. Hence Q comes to 6.91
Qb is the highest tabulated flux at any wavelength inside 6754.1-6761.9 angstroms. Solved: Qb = 7.606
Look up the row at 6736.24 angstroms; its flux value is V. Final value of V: 7.733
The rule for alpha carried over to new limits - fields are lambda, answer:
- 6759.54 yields 7.437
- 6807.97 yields 7.186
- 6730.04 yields 7.633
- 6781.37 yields 7.486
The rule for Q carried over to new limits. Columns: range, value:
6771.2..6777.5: 7.94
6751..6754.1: 7.47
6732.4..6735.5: 7.5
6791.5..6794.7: 7.13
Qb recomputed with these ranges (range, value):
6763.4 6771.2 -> 8.019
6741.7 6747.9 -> 8.034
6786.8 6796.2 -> 7.179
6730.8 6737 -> 7.733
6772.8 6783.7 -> 8.077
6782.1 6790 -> 7.131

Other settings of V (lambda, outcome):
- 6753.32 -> 7.558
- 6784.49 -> 6.911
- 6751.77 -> 7.365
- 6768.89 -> 7.81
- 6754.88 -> 7.594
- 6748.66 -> 7.134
